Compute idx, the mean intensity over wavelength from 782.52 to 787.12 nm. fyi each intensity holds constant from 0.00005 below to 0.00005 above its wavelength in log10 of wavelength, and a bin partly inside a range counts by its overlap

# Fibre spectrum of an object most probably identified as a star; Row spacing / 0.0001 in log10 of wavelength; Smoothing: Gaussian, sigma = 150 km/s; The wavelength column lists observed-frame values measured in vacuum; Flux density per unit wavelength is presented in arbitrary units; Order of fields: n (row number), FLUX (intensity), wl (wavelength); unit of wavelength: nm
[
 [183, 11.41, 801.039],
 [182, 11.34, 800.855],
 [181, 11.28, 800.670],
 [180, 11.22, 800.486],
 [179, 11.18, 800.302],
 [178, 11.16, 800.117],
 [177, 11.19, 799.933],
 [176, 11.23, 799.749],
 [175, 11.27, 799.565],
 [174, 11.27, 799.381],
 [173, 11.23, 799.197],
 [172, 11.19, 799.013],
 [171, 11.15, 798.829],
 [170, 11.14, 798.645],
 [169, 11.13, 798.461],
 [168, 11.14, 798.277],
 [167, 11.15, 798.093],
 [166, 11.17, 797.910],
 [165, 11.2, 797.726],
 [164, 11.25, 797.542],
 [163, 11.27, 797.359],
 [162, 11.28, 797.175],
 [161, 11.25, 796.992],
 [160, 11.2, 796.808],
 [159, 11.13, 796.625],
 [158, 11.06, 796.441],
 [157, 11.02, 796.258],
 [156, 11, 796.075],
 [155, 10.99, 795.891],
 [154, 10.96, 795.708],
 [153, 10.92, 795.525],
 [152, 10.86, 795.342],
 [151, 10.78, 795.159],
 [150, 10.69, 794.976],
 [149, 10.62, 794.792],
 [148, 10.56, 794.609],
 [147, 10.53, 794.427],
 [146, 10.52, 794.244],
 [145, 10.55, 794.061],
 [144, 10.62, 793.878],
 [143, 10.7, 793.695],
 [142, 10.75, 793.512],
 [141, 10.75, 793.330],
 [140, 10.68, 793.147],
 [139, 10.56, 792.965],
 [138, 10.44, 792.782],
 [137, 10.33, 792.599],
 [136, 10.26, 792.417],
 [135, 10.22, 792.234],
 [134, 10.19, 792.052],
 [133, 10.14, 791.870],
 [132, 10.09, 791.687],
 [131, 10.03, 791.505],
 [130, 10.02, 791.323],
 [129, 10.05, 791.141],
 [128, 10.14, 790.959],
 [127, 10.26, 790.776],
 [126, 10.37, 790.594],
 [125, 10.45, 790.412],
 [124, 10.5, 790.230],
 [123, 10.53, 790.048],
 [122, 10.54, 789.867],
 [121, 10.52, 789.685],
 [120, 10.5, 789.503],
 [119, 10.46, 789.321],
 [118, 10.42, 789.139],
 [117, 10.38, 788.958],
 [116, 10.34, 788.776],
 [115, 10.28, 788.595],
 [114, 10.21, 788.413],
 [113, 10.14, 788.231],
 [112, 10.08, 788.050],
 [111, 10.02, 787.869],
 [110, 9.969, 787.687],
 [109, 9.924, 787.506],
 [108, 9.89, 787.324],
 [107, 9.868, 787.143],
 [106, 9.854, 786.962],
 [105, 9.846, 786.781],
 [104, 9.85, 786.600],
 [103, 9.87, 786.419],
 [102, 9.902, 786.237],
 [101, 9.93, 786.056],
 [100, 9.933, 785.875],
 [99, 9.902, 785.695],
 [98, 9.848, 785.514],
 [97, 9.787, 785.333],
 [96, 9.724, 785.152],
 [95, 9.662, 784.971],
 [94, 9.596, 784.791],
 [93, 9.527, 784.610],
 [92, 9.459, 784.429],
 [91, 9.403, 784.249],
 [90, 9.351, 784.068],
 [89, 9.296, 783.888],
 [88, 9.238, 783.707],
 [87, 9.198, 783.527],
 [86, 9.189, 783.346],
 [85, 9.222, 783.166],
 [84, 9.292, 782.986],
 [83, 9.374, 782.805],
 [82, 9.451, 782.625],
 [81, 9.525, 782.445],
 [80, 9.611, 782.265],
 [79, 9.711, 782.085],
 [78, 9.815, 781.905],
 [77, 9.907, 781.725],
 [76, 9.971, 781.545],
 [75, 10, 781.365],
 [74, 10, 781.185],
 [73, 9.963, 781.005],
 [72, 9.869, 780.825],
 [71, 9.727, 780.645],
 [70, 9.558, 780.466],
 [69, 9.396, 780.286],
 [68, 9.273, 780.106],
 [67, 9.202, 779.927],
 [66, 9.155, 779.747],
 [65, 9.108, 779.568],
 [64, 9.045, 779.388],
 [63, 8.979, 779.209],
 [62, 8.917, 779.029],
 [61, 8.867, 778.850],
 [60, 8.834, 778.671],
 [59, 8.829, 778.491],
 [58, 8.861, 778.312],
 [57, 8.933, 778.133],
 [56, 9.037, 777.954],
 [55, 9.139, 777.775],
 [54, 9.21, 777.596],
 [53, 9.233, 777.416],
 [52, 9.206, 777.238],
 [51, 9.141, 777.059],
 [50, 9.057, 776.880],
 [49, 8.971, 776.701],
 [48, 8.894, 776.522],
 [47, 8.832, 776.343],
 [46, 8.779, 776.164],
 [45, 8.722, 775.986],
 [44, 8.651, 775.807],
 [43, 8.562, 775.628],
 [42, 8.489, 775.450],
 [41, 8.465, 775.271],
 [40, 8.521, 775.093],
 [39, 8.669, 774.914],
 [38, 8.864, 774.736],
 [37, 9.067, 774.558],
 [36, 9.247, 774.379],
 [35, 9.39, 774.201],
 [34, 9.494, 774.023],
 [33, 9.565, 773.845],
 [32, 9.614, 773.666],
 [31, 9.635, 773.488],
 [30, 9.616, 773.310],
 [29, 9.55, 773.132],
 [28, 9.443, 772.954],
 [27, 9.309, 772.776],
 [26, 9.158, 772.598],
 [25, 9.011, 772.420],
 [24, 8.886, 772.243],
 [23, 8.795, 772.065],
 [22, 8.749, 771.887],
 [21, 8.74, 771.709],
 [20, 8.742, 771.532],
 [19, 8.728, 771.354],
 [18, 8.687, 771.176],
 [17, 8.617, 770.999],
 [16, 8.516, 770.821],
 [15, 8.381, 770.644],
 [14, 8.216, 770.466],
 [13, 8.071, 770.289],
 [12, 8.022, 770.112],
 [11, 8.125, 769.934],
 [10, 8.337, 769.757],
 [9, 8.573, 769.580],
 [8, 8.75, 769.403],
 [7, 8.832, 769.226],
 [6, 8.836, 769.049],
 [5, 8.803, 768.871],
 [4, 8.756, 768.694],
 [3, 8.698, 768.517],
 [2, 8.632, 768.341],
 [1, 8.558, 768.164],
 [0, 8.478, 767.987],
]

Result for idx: 9.59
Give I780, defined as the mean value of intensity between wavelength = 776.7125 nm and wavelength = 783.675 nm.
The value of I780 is 9.33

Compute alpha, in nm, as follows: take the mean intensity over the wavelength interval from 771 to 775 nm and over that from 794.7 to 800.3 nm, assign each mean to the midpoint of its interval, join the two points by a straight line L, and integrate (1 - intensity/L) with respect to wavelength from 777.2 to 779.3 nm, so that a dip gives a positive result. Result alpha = 0.12 nm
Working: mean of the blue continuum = 9.13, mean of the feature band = 9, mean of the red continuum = 11.1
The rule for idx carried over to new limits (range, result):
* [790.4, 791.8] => 10.2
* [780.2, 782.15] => 9.81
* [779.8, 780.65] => 9.39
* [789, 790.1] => 10.5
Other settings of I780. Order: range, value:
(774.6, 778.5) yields 8.87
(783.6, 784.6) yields 9.36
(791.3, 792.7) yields 10.2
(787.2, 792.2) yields 10.2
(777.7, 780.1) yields 9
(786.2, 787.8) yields 9.88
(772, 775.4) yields 9.17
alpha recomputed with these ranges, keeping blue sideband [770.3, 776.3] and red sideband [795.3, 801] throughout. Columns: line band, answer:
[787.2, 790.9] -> 0.02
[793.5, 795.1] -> 0.03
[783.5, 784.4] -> 0.05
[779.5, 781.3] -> 0.01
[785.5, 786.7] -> 0.02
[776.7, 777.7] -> 0.01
